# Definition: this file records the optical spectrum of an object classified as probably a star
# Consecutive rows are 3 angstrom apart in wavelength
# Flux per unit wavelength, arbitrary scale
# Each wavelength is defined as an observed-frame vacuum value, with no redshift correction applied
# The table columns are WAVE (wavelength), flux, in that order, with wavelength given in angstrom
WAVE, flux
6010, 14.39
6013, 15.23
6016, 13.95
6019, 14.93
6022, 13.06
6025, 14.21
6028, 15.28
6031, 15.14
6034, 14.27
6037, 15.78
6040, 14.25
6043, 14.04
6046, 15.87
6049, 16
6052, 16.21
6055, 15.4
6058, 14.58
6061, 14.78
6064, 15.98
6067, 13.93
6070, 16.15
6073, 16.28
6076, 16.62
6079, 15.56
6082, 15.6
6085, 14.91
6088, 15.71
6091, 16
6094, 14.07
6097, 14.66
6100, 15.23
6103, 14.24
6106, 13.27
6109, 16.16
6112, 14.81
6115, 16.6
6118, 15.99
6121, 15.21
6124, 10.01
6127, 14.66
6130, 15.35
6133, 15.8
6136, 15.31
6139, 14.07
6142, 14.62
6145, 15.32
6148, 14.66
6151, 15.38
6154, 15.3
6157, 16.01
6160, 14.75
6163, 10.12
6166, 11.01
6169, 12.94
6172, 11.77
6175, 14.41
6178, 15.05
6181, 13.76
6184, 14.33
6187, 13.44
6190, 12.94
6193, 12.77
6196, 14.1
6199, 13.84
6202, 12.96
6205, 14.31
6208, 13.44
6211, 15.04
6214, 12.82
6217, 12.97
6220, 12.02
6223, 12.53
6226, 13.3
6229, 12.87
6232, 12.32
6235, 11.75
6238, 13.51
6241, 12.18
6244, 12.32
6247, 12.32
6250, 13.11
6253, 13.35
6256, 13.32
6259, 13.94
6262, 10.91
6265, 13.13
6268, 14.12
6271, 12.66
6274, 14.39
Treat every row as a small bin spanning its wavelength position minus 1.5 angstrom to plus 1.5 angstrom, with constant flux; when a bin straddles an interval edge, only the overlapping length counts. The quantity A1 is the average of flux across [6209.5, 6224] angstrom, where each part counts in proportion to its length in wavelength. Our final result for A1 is 13.1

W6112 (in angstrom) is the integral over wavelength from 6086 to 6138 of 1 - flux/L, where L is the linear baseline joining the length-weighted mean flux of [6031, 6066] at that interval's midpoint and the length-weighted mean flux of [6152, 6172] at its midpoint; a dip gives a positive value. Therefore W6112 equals -2.8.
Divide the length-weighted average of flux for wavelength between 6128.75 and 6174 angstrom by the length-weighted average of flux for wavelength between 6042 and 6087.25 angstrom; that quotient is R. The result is 0.91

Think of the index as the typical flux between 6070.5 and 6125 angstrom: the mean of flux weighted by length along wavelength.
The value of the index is 15.1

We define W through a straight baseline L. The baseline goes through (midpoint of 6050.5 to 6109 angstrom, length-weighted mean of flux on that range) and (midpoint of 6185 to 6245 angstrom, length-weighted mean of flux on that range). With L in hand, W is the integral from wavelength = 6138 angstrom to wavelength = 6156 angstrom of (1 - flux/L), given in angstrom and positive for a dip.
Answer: -1.0 angstrom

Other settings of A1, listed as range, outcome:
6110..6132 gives 14.7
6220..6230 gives 12.8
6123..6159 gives 14.8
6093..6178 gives 14.4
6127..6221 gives 13.9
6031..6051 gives 15.1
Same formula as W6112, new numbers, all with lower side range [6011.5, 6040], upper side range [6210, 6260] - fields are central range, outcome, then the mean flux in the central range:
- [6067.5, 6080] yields -1.6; 16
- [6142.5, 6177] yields -0.8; 13.8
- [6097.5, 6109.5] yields -0.5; 14.6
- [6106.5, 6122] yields -1.9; 15.6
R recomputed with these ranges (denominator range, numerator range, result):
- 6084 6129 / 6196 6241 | 0.89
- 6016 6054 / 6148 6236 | 0.90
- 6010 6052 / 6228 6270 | 0.86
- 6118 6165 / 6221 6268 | 0.88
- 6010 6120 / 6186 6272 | 0.86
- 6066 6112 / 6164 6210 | 0.88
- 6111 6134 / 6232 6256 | 0.86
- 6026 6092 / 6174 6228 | 0.88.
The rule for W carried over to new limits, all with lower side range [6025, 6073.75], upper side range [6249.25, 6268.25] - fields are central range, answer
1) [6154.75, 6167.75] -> 0.9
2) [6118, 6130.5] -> 0.4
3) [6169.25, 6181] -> 0.2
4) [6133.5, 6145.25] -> -0.5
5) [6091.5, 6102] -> 0.0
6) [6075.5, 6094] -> -0.9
